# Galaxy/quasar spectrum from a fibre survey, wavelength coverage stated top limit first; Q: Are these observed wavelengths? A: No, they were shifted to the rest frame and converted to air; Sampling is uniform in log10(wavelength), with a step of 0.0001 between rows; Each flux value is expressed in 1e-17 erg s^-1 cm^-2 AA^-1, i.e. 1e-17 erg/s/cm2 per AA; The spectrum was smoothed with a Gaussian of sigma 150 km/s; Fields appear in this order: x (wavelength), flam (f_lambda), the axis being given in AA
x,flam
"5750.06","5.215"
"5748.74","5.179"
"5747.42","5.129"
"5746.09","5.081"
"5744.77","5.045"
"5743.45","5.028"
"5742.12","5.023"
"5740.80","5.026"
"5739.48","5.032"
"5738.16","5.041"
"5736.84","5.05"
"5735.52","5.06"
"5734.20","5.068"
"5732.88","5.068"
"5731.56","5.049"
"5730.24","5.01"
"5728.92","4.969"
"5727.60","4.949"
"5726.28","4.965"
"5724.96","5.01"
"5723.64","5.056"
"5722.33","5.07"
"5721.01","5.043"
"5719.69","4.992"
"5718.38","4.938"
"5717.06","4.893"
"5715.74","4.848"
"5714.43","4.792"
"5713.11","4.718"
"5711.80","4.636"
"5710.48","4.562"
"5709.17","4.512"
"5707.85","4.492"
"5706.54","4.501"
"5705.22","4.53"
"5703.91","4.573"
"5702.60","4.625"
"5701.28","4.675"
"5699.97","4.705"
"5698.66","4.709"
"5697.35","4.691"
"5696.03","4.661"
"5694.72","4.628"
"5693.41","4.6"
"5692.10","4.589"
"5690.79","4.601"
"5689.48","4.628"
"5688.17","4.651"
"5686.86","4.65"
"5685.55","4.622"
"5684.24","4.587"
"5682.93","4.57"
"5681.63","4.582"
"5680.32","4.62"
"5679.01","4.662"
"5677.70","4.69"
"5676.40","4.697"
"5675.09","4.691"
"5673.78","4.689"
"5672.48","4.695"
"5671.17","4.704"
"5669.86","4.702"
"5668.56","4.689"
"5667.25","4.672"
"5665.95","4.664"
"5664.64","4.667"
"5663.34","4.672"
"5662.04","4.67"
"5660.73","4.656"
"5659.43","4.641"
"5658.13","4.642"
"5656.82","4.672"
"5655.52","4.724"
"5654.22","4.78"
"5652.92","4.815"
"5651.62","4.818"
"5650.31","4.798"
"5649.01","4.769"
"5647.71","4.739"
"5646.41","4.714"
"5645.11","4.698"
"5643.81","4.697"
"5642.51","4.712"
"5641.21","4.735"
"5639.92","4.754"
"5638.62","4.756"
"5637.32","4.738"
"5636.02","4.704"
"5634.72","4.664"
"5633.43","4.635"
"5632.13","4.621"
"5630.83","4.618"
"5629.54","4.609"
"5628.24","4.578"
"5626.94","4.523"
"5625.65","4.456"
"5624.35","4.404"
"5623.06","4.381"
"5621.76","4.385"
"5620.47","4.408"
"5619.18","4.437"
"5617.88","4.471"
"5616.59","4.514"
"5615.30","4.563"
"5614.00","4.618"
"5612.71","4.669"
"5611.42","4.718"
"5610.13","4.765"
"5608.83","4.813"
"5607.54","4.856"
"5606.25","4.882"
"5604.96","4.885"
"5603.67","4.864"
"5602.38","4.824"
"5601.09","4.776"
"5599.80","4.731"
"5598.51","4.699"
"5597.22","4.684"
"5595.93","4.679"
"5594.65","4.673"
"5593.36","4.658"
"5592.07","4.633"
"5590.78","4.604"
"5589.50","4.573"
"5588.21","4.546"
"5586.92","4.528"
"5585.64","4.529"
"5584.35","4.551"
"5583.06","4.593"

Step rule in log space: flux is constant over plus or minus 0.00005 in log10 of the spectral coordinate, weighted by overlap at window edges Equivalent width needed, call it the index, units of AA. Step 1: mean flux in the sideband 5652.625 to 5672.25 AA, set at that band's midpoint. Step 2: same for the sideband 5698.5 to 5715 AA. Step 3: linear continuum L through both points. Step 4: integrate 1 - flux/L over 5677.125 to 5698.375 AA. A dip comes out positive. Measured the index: 0.08 AA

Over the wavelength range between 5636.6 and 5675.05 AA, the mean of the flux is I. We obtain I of 4.71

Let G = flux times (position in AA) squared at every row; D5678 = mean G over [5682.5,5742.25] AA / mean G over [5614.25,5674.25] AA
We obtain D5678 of 1.1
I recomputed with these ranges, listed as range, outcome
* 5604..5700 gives 4.66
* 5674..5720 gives 4.66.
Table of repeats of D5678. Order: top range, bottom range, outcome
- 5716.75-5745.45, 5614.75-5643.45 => 1.14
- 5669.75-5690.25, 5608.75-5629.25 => 1.05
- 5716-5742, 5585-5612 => 1.11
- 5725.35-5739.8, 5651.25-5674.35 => 1.10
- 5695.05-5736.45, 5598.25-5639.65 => 1.07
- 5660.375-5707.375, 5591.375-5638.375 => 1.03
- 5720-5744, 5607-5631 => 1.15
